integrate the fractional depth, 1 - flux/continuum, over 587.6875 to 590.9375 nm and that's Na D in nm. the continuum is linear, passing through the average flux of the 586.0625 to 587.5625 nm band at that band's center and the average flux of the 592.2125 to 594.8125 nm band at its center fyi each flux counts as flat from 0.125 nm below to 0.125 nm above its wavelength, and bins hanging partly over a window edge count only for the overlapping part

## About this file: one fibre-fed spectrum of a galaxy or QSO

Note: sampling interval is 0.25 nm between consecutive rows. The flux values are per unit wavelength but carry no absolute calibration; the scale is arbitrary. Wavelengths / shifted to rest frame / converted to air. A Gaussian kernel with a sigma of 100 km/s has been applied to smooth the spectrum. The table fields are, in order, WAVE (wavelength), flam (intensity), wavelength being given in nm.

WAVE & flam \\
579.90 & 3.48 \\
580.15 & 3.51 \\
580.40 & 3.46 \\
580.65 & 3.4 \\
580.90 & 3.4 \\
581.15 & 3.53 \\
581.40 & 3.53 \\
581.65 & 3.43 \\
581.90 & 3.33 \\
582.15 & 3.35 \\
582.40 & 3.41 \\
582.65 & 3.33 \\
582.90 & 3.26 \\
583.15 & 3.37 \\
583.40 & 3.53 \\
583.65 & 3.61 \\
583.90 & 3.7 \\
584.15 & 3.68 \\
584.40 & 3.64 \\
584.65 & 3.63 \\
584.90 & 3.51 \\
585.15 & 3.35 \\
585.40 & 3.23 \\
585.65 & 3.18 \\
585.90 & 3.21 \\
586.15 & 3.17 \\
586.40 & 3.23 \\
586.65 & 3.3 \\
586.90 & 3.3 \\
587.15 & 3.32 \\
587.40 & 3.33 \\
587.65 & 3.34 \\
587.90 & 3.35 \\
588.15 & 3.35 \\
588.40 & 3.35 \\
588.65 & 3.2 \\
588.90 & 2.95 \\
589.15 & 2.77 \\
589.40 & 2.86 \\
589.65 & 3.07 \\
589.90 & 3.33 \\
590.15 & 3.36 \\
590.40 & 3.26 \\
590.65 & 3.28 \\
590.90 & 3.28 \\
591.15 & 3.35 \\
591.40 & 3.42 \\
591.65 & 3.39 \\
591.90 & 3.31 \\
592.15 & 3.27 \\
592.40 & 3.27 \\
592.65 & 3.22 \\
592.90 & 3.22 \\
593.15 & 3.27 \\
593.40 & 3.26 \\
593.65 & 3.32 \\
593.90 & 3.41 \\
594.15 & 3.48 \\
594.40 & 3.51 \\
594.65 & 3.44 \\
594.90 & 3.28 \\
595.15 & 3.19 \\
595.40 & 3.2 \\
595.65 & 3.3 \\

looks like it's 0.11 nm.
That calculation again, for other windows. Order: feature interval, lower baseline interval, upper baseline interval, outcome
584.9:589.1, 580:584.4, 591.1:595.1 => 0.18 nm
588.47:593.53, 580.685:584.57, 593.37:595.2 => 0.27 nm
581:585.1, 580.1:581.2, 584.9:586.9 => -0.15 nm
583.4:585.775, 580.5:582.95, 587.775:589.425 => -0.15 nm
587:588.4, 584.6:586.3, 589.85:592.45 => -0.01 nm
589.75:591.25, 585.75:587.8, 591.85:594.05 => -0.01 nm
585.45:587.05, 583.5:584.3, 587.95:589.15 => 0.08 nm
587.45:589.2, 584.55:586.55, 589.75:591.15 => 0.05 nm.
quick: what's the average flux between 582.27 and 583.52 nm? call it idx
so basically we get 3.38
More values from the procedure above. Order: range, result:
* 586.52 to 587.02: 3.3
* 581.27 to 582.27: 3.41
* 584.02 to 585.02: 3.62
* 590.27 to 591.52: 3.32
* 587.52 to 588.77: 3.32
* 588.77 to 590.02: 3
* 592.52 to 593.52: 3.24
